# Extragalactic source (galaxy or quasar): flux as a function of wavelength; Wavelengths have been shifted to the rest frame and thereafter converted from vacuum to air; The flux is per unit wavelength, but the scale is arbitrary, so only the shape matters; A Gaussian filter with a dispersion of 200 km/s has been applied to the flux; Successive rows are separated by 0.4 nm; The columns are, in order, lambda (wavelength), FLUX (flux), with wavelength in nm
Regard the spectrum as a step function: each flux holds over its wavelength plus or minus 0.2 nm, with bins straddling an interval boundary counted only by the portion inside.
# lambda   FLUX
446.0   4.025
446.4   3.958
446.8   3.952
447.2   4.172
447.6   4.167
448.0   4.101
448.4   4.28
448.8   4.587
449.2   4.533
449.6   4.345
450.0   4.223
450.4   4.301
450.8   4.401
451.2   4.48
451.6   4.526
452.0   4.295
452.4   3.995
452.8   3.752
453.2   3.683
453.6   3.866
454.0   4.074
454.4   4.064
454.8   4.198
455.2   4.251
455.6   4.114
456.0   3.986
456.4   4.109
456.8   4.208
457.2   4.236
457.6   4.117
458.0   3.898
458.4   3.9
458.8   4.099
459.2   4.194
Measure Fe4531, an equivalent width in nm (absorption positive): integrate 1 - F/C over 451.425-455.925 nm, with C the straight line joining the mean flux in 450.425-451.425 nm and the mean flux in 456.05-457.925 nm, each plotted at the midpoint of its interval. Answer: 0.230 nm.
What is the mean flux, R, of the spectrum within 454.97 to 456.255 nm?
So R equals 4.12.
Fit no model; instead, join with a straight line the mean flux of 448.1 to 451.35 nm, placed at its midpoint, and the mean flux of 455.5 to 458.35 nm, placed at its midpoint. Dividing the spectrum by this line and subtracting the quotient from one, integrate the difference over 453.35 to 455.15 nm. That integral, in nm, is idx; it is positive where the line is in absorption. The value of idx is 0.06 nm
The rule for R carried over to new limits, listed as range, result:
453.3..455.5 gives 4.07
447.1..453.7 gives 4.22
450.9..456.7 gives 4.11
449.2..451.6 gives 4.38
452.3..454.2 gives 3.87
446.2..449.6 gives 4.23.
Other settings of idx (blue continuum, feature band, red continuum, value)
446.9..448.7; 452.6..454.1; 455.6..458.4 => 0.11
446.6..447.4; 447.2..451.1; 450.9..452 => -0.07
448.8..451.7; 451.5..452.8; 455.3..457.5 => 0.05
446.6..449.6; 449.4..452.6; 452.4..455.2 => -0.16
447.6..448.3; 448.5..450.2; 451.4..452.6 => -0.09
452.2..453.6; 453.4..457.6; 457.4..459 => -0.22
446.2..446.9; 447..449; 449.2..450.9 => -0.07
